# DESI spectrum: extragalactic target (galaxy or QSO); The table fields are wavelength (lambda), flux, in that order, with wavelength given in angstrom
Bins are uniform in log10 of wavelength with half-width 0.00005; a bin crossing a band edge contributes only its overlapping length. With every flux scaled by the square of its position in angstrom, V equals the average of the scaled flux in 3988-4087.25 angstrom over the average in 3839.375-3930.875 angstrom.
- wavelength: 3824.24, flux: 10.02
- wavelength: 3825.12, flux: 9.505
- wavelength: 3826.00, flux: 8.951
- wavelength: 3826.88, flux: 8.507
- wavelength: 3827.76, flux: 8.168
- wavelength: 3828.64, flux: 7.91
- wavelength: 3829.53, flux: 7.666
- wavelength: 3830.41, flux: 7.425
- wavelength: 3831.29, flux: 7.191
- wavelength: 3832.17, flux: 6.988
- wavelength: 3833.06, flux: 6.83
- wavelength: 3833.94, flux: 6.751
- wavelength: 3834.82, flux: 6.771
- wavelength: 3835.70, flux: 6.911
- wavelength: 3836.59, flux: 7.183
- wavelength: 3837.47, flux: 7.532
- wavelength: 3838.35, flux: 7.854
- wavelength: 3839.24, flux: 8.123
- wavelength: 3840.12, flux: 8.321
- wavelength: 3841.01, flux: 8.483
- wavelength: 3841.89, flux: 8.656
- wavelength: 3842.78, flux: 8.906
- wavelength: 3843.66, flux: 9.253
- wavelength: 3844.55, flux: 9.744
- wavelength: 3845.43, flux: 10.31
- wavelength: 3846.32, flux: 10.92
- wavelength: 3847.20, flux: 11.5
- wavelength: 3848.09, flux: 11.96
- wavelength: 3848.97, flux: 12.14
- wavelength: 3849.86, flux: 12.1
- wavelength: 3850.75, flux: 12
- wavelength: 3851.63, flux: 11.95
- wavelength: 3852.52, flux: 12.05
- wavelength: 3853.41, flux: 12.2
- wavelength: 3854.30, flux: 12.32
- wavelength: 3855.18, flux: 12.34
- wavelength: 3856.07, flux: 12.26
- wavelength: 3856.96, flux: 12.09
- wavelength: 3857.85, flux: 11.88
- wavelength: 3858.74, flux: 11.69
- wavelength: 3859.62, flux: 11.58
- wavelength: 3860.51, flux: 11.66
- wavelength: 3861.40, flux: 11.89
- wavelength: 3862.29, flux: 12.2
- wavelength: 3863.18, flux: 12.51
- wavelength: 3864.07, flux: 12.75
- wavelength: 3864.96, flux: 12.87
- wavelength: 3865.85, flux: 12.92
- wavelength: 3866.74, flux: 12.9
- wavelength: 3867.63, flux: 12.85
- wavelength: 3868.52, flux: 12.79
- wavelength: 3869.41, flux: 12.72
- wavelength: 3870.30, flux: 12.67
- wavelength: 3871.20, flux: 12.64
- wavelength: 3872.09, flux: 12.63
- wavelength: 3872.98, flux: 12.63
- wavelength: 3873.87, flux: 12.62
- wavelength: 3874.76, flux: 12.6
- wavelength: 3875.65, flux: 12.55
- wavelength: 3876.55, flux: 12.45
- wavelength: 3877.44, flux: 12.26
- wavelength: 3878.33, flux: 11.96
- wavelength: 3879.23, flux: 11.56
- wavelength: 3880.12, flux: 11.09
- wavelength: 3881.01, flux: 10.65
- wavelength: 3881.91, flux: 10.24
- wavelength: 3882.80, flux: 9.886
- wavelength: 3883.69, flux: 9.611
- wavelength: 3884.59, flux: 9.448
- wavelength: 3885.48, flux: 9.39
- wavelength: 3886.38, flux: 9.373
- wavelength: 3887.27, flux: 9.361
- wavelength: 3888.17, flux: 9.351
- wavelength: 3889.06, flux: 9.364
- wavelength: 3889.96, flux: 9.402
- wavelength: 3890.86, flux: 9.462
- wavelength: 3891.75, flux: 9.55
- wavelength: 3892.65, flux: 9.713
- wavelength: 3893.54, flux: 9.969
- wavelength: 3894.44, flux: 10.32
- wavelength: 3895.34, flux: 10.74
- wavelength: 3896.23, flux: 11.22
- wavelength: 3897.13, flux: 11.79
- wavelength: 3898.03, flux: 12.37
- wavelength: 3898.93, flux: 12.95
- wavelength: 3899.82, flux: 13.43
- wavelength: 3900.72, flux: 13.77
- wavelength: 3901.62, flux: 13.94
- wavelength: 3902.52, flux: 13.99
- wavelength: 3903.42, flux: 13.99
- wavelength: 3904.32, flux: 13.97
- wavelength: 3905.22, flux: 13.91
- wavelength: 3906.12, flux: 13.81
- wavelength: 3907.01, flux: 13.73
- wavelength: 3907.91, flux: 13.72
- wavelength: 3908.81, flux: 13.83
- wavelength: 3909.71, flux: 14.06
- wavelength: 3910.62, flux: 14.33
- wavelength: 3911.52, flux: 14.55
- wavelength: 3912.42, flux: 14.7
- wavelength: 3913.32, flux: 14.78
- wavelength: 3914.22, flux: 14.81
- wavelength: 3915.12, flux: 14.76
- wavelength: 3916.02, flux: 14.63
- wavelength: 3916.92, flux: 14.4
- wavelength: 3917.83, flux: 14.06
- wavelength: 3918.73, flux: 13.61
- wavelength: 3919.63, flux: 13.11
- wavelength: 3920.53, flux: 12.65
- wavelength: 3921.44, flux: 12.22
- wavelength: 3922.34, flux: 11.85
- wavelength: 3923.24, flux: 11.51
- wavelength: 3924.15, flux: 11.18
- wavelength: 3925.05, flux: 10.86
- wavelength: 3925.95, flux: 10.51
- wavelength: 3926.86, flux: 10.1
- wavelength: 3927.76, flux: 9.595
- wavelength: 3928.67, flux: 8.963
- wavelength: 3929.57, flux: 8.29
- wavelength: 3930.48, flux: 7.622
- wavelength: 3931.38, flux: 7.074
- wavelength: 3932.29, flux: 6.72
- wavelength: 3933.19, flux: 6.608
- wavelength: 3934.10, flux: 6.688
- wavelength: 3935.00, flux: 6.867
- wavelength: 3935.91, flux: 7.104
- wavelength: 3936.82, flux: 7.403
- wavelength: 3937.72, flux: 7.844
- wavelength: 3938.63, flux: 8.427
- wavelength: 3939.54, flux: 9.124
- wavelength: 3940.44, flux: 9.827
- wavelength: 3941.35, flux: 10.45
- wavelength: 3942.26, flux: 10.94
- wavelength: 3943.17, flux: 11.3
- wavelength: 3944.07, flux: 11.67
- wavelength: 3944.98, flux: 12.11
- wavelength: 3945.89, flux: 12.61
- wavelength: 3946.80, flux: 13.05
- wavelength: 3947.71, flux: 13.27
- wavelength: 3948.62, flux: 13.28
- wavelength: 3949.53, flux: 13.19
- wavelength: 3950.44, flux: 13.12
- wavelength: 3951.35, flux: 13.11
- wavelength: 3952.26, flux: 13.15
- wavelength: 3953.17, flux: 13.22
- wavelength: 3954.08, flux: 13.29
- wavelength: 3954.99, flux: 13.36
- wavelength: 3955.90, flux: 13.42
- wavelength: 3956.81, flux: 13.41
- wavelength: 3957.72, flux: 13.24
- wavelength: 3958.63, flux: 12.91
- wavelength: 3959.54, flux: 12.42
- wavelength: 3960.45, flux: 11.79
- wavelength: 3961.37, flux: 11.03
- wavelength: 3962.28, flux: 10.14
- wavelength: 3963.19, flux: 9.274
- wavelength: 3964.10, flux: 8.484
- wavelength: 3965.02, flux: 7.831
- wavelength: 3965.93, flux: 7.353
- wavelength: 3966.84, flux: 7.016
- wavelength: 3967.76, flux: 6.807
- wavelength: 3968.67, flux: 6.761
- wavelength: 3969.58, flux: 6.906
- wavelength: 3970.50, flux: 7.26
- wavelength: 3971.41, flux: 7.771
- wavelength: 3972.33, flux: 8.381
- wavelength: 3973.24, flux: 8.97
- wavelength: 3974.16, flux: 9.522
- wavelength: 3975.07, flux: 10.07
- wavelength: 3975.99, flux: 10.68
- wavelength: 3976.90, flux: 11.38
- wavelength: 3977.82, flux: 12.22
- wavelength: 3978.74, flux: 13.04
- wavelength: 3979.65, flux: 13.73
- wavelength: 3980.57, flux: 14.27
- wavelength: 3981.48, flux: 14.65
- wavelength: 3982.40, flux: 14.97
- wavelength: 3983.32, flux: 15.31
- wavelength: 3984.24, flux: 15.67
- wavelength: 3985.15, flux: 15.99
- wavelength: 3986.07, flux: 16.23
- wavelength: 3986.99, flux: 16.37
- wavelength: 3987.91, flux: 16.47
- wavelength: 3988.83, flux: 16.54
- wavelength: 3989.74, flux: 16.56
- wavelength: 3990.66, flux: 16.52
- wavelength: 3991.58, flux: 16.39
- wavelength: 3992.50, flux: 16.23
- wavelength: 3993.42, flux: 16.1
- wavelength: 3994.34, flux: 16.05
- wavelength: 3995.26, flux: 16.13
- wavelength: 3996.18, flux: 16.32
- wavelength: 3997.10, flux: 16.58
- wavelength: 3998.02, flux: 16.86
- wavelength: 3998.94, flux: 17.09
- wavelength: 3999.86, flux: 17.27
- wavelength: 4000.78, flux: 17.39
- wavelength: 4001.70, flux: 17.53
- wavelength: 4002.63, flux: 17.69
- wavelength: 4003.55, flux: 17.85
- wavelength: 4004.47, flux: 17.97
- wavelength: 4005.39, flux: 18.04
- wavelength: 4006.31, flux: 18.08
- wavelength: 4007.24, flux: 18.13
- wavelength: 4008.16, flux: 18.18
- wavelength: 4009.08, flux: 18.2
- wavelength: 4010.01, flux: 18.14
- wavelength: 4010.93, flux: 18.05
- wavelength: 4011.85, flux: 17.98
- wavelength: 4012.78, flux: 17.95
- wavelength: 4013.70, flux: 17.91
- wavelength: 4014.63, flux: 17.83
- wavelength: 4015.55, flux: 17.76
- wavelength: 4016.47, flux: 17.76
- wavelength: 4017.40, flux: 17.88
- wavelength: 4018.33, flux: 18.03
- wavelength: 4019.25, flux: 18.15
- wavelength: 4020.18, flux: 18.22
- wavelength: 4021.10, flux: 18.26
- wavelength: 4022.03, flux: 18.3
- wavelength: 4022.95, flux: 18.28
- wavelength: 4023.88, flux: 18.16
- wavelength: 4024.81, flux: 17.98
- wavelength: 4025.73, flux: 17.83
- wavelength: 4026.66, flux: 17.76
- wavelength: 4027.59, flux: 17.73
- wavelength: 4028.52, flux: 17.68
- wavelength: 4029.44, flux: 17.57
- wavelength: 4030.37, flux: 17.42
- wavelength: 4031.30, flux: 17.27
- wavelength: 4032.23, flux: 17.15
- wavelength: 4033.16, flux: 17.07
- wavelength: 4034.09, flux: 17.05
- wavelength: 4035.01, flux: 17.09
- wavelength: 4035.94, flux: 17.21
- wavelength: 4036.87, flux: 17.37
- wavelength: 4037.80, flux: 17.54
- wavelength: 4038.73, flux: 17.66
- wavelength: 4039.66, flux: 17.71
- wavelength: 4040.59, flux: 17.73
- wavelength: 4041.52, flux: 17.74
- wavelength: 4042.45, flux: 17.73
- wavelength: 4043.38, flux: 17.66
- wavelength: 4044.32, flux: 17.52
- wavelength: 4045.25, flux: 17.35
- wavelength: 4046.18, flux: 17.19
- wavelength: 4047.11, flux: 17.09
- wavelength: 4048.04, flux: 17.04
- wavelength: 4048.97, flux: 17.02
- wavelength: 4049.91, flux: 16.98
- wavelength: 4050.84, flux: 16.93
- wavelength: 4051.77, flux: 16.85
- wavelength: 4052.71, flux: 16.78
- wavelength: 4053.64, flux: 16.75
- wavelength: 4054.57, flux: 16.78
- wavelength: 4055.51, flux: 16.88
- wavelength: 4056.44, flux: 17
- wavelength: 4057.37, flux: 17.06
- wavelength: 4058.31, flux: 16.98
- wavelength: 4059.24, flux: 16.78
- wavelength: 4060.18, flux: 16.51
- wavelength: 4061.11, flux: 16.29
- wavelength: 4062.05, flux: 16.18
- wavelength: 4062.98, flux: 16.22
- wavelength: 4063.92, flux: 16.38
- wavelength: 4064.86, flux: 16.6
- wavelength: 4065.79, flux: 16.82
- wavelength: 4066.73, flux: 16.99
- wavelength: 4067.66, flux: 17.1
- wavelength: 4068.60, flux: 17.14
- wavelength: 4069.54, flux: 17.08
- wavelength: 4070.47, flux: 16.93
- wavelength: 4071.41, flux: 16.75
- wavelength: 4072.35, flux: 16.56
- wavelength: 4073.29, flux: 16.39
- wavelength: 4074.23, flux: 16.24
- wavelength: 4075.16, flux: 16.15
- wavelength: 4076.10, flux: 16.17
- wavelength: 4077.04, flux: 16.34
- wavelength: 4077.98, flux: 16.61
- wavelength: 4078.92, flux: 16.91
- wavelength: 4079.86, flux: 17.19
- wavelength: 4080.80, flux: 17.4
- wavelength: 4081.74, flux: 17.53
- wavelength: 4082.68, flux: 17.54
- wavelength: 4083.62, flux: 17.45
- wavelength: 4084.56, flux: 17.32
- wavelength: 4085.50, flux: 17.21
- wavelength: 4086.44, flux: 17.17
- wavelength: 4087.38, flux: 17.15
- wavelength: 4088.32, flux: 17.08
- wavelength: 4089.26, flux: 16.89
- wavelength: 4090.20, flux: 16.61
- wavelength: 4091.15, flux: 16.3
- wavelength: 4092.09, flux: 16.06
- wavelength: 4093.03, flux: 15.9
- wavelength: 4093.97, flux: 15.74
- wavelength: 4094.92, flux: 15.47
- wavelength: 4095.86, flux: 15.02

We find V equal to 1.58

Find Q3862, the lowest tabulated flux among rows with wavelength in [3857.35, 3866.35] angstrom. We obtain 11.58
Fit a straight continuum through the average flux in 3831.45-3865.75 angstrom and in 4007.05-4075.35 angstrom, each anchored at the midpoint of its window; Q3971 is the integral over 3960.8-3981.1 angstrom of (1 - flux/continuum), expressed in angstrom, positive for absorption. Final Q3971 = 7.2 angstrom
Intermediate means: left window 10.4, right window 17.3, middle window 9.53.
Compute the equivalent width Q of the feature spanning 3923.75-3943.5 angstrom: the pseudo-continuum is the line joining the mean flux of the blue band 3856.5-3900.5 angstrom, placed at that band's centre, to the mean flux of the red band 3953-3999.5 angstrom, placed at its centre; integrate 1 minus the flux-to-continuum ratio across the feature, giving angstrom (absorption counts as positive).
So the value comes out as 5.5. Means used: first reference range 11.5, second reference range 12.7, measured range 8.77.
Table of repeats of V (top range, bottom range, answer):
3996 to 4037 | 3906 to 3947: 1.65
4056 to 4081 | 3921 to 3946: 1.89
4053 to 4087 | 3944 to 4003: 1.35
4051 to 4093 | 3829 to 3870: 1.80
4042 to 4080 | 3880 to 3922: 1.49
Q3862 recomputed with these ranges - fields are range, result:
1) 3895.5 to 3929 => 8.963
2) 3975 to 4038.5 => 10.07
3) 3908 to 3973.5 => 6.608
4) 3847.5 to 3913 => 9.351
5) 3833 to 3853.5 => 6.751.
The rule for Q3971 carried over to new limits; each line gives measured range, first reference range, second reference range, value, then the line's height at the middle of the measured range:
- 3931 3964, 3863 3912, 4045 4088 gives 6.69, 13.6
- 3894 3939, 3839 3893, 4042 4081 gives 3.32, 12.7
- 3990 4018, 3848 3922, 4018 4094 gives -3.13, 15.6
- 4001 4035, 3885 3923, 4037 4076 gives -4.36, 15.8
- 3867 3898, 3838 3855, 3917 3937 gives -2.50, 10.2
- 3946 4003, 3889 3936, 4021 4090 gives 4.16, 14.1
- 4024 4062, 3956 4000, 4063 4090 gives -4.38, 15.5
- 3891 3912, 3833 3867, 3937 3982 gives -3.81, 10.8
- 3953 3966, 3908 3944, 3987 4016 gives 2.11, 13.8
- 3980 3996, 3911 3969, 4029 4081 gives -2.82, 13.5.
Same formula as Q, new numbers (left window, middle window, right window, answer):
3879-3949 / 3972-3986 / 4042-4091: 0.98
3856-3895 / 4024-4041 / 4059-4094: -2.12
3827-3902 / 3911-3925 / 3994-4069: -0.69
